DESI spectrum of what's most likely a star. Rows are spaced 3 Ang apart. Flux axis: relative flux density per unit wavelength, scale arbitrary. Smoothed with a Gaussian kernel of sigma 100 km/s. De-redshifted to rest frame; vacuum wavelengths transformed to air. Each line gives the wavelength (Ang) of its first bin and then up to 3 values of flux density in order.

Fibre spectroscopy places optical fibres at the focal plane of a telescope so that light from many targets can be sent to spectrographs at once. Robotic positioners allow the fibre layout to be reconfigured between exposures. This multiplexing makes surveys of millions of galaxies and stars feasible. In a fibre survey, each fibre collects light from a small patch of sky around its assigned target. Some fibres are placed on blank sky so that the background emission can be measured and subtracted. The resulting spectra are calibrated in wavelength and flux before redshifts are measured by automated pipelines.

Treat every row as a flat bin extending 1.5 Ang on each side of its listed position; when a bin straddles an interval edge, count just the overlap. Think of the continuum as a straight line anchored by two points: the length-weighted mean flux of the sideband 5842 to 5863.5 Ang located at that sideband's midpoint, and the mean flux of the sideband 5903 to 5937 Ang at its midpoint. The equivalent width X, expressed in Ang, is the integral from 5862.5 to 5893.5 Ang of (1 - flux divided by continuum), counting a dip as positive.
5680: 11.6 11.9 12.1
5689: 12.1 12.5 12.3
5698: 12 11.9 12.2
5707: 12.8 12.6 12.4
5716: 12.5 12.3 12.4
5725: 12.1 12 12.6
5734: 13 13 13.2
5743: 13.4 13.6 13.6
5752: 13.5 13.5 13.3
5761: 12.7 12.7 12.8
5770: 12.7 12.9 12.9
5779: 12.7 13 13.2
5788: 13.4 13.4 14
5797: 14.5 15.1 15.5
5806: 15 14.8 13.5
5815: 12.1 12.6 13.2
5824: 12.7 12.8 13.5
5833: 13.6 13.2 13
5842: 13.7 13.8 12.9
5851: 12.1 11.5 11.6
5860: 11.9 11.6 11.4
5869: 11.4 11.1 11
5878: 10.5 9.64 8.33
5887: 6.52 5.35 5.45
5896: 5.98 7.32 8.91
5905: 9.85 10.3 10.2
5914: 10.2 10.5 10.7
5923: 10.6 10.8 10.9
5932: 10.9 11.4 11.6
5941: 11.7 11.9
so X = 6.3 Ang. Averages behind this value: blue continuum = 12.3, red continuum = 10.6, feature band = 9.35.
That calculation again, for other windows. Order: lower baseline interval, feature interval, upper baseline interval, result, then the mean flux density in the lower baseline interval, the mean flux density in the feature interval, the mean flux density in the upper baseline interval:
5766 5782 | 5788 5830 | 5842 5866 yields -3.98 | 12.8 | 13.8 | 12.2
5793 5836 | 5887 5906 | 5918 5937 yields 7.54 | 13.8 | 7.02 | 10.9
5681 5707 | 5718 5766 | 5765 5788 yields -1.29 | 12.2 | 12.9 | 12.9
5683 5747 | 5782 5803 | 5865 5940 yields -4.95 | 12.5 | 14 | 9.64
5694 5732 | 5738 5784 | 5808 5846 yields -1.45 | 12.3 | 13.1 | 13.2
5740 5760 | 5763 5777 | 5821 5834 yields 0.59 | 13.4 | 12.8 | 13.1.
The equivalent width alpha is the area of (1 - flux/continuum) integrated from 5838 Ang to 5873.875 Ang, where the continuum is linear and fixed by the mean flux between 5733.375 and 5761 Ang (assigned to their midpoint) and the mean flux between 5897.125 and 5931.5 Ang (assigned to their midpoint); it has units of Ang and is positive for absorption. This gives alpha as -3.1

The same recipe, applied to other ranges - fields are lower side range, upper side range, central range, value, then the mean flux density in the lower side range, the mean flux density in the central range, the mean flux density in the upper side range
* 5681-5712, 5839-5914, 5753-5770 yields -2.23 Ang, 12.2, 13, 10.2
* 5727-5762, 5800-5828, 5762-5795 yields 0.88 Ang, 13.1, 13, 13.7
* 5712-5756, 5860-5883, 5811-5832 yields -2.28 Ang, 12.9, 12.9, 11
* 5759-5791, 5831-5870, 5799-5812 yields -2.22 Ang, 12.9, 14.9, 12.5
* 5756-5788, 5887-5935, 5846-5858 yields -1.50 Ang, 12.9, 12.1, 9.18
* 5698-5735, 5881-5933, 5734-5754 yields -2.48 Ang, 12.4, 13.4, 8.99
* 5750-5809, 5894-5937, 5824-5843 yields -1.82 Ang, 13.5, 13.2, 9.87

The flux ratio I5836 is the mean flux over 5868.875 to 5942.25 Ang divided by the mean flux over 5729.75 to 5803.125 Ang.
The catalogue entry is 0.7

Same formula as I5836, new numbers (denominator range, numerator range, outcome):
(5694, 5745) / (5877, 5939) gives 0.74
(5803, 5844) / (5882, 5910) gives 0.57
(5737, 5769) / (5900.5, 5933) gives 0.78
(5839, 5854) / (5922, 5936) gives 0.84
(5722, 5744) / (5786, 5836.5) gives 1.08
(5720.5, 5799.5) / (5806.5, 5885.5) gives 0.93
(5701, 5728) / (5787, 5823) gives 1.13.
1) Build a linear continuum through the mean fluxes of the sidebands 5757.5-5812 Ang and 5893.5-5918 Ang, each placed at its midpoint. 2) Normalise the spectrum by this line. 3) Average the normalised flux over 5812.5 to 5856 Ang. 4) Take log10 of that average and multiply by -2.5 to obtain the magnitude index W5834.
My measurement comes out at -0.11 mag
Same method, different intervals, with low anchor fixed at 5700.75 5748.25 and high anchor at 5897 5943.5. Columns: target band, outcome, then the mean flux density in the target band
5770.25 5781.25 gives -0.07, 12.8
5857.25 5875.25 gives -0.04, 11.4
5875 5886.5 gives 0.15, 9.43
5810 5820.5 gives -0.11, 12.9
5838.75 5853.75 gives -0.16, 13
